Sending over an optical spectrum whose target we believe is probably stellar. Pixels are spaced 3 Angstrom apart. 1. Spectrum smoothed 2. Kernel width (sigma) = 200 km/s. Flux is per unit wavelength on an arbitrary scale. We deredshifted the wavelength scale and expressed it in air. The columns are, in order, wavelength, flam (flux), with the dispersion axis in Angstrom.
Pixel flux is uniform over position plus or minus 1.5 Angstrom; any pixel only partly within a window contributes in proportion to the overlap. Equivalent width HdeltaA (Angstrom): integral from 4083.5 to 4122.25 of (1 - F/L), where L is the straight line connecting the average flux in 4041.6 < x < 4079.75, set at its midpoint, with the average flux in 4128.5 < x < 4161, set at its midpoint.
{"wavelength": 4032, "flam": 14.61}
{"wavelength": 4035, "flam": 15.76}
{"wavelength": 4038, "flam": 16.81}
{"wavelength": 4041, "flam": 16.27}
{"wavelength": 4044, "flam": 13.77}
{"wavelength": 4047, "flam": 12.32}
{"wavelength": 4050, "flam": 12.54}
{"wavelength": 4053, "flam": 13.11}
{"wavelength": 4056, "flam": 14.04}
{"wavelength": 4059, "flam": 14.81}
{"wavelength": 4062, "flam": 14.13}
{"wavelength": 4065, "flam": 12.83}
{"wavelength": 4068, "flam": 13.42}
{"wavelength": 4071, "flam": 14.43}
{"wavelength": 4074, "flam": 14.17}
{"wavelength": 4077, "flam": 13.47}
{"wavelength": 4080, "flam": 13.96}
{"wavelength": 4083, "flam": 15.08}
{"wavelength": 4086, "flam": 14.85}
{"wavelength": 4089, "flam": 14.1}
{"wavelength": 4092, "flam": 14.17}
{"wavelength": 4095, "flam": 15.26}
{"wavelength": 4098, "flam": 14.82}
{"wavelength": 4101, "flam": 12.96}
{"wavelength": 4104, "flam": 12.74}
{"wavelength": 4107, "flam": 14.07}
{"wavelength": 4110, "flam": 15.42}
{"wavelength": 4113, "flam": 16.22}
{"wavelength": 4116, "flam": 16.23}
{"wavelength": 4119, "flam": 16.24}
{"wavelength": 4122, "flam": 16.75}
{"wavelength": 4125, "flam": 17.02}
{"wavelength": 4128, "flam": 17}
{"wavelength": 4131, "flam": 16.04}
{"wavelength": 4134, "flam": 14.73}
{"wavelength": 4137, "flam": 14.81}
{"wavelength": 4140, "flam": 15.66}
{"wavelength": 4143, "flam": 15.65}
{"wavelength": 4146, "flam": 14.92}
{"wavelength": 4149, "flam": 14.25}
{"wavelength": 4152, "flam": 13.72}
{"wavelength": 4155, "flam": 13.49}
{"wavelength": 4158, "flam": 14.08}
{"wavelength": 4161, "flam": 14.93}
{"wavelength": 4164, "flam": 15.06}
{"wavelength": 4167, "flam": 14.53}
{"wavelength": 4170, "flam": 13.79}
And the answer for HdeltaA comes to -1.7 Angstrom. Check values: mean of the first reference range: 13.7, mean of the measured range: 14.9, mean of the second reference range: 14.8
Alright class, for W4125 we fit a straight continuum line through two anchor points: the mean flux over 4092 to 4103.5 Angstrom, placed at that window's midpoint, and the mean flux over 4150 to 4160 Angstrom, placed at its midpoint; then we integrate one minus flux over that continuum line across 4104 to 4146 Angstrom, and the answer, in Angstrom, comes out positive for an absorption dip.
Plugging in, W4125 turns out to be -5.0 Angstrom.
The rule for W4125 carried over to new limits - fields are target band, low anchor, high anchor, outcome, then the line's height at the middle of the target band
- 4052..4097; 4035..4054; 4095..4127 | 1.8 Angstrom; 14.7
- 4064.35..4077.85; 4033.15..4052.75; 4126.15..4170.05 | 0.8 Angstrom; 14.6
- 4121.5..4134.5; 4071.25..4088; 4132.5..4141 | -1.3 Angstrom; 14.9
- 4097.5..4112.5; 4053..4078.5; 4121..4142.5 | 1.0 Angstrom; 15.1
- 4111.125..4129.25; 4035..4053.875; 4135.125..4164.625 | -2.5 Angstrom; 14.5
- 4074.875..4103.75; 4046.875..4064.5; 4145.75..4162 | -1.0 Angstrom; 13.8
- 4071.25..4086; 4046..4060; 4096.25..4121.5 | -0.2 Angstrom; 14.1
